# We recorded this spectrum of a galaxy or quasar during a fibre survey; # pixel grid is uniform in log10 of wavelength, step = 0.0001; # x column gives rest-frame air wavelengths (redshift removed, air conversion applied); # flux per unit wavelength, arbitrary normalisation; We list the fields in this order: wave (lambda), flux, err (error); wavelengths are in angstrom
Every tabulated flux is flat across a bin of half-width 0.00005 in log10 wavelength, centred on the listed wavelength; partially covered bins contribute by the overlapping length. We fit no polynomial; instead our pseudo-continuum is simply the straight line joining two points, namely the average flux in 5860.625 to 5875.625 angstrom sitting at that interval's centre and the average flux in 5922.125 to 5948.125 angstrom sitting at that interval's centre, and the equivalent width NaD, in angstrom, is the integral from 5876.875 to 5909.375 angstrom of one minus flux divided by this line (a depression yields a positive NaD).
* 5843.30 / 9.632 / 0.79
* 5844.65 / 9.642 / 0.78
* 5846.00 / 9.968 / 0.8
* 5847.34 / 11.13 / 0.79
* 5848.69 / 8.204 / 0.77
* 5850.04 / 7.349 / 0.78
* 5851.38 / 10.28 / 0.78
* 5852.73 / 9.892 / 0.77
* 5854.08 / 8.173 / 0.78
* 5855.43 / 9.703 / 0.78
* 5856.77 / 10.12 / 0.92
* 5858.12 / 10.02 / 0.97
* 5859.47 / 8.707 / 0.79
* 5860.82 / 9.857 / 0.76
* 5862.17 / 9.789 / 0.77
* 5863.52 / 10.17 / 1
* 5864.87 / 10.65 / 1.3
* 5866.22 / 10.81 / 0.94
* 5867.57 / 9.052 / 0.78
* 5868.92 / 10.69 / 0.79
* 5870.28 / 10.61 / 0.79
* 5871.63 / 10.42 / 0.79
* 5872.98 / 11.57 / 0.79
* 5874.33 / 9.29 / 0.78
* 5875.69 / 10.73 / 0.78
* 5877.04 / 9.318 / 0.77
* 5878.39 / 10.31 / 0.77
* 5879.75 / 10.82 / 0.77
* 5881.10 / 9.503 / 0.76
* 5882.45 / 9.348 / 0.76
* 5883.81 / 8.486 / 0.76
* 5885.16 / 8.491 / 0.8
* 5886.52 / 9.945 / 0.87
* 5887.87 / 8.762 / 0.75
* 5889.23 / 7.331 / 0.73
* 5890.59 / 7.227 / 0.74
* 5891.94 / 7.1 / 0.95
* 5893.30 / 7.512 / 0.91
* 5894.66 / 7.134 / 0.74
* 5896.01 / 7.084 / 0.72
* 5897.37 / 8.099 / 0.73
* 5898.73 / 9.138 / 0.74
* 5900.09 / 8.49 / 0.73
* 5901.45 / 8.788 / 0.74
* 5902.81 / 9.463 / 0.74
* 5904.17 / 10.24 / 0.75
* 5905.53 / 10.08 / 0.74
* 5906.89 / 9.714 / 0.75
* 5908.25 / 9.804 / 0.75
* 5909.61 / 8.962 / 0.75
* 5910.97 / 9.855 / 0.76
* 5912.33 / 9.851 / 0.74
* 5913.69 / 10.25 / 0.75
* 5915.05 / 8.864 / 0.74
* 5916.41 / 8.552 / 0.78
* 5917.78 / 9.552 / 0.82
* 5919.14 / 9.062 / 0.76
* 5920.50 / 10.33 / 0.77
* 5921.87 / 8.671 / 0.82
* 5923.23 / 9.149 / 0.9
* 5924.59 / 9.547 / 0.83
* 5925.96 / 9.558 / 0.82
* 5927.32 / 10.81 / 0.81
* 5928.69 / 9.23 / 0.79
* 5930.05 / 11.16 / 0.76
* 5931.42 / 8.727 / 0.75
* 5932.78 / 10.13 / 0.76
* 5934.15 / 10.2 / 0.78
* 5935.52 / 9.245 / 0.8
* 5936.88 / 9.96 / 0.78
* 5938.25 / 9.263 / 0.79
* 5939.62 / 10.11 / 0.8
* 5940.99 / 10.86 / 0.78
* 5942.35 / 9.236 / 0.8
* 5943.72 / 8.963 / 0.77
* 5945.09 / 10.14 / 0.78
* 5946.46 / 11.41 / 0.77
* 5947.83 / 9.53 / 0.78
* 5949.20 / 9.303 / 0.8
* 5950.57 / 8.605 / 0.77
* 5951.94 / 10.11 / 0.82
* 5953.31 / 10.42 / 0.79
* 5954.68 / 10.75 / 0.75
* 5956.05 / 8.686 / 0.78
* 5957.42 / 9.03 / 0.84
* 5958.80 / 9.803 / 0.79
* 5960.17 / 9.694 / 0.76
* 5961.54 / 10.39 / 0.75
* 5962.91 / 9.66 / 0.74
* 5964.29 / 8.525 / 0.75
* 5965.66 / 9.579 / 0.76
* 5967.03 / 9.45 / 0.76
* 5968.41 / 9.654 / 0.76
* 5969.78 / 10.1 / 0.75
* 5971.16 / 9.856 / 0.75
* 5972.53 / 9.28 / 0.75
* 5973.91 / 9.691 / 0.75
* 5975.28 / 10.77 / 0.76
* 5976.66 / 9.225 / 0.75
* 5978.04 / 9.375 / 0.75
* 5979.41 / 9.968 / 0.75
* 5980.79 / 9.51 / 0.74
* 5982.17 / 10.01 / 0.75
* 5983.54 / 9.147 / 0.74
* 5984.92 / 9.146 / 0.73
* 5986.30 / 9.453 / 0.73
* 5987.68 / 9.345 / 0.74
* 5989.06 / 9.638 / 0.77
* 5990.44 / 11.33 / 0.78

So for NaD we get 4.1 angstrom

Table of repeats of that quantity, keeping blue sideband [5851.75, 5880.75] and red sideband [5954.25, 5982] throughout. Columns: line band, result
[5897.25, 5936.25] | 1.25 angstrom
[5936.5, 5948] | -0.26 angstrom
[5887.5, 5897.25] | 2.44 angstrom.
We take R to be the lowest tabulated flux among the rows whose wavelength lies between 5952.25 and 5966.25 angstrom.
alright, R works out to 8.525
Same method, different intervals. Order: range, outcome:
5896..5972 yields 7.084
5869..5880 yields 9.29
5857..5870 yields 8.707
